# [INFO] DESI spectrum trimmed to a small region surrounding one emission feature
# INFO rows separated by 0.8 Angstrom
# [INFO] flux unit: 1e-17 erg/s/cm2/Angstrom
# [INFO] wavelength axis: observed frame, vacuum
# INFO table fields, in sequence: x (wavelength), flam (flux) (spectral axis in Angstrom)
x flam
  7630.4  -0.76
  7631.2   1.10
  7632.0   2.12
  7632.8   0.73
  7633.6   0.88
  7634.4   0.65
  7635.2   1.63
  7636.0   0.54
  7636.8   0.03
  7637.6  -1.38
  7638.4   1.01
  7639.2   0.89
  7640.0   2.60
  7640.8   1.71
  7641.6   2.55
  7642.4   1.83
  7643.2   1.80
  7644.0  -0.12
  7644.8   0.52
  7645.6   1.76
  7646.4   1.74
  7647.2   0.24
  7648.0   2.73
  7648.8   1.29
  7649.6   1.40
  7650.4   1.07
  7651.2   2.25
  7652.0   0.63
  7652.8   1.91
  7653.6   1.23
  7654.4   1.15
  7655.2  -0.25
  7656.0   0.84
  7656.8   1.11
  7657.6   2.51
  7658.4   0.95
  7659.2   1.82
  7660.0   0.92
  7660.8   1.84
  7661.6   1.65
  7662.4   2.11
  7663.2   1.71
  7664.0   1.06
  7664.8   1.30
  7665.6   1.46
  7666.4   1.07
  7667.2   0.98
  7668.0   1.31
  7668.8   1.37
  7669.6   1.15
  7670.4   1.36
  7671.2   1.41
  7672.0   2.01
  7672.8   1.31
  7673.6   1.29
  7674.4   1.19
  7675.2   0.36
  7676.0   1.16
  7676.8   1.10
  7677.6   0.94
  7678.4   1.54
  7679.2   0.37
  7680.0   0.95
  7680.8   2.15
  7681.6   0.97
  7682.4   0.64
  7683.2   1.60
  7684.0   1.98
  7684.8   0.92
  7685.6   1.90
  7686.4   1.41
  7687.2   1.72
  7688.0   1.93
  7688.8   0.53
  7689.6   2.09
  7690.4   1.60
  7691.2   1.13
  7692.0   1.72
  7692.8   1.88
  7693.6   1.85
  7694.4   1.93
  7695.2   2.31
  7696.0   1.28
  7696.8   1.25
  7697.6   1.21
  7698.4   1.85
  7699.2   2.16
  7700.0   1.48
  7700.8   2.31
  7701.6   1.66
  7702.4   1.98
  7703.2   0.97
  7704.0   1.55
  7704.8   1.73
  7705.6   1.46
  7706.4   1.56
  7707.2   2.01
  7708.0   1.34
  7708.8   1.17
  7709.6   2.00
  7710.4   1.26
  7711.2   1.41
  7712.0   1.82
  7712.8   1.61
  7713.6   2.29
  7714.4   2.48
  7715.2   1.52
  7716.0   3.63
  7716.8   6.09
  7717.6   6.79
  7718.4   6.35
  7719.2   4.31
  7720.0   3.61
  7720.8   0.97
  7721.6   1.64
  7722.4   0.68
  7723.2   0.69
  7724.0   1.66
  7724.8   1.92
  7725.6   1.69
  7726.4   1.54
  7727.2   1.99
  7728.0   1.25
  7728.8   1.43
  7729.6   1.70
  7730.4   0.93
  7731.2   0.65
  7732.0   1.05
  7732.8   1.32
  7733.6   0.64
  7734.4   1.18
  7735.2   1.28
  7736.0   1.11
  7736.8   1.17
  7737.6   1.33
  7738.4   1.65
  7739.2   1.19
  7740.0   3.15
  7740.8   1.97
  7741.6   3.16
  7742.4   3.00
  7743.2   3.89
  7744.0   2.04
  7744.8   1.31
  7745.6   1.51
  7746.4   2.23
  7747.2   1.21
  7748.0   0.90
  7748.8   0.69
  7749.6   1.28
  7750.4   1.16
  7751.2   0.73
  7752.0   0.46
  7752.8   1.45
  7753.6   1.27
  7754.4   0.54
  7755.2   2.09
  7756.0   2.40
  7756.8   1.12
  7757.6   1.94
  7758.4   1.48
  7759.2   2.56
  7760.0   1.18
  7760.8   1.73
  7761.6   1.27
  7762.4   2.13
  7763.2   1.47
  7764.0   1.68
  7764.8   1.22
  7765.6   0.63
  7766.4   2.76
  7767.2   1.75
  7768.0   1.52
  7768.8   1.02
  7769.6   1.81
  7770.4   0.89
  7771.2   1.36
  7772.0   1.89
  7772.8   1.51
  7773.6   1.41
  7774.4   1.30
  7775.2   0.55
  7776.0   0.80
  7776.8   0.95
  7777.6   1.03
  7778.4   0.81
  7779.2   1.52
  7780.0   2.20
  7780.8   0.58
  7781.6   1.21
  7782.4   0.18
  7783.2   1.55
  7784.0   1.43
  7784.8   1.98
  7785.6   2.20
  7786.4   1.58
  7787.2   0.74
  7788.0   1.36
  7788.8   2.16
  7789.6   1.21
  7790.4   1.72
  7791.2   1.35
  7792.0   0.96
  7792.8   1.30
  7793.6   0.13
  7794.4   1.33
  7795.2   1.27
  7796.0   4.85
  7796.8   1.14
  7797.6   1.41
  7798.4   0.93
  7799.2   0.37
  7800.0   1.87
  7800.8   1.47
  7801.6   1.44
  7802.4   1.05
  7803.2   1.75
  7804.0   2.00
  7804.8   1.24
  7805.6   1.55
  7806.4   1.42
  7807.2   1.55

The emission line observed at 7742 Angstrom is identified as [N II]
